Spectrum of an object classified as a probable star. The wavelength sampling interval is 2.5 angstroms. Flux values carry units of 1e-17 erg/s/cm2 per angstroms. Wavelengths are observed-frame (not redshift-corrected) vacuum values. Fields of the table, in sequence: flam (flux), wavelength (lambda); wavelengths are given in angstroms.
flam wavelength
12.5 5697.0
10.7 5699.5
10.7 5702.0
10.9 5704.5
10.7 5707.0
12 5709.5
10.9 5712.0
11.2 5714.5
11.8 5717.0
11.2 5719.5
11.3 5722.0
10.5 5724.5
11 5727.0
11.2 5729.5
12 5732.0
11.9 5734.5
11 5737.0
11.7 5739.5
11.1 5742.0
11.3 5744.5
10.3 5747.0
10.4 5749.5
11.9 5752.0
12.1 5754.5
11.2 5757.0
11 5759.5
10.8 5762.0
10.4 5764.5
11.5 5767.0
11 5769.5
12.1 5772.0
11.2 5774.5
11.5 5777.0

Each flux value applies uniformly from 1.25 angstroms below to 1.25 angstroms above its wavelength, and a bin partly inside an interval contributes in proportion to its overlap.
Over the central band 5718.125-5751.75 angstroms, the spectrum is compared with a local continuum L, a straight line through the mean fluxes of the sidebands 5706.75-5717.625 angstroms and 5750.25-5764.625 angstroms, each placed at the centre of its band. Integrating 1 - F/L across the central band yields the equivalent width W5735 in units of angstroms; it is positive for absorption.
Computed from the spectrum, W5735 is 0.4 angstroms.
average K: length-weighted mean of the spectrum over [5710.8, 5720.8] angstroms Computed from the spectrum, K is 11.3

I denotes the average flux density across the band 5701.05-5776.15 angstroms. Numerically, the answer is 11.2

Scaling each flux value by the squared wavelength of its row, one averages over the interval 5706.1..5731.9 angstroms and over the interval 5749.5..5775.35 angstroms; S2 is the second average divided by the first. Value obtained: 1.0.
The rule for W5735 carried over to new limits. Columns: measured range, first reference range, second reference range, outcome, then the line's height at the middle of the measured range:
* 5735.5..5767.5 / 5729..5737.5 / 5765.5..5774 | 1.1 angstroms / 11.5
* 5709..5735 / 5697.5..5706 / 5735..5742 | -0.4 angstroms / 11.2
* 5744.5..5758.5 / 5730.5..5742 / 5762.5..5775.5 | 0.3 angstroms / 11.4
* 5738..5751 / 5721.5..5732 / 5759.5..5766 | -0.1 angstroms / 10.9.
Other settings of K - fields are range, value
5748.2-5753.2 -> 11.1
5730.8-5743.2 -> 11.5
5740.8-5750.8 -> 10.8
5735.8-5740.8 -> 11.4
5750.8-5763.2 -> 11.4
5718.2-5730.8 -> 11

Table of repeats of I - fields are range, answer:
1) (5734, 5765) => 11.2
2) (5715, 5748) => 11.3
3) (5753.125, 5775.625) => 11.3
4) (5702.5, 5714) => 11.1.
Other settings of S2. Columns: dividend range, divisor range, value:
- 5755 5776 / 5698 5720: 1.02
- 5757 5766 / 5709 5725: 0.97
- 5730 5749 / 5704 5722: 1.01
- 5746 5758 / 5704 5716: 1.02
